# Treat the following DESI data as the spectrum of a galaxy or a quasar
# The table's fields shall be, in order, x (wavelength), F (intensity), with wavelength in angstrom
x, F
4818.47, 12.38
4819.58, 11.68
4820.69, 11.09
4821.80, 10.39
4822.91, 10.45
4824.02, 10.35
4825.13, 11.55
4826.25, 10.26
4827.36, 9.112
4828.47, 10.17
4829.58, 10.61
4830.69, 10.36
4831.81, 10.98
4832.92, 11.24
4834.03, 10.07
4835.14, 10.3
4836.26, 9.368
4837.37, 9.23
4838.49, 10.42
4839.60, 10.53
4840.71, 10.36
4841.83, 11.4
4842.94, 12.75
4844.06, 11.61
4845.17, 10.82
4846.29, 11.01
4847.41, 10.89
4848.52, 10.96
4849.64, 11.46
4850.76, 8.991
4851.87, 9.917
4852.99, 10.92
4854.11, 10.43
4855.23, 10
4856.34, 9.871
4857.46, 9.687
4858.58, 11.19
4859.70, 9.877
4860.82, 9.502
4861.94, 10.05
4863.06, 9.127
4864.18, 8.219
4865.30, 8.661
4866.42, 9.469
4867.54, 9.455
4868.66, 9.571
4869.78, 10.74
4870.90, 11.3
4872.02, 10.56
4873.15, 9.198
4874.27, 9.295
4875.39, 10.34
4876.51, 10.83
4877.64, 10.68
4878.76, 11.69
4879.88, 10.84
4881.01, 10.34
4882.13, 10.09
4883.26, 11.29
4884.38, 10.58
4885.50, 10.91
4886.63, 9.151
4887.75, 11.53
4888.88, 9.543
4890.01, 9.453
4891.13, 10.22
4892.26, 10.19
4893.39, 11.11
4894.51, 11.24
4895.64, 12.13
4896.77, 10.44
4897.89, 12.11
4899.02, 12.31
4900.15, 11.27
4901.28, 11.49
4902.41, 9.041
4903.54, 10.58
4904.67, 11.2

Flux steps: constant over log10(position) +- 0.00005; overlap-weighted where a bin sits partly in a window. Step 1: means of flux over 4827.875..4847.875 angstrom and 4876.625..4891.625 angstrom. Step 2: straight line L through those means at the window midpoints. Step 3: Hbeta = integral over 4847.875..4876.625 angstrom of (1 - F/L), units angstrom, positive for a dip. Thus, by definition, 1.64 angstrom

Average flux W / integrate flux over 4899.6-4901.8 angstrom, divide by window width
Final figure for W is 11.4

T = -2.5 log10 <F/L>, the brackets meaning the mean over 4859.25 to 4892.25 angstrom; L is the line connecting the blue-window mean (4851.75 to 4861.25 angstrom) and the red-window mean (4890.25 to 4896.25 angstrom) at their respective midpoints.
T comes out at 0.05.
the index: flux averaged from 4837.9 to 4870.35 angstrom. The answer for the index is 10.3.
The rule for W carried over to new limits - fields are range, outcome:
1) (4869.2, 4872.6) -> 10.8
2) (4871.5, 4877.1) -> 10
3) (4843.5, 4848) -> 11.1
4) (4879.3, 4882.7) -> 10.4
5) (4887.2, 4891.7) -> 10.2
